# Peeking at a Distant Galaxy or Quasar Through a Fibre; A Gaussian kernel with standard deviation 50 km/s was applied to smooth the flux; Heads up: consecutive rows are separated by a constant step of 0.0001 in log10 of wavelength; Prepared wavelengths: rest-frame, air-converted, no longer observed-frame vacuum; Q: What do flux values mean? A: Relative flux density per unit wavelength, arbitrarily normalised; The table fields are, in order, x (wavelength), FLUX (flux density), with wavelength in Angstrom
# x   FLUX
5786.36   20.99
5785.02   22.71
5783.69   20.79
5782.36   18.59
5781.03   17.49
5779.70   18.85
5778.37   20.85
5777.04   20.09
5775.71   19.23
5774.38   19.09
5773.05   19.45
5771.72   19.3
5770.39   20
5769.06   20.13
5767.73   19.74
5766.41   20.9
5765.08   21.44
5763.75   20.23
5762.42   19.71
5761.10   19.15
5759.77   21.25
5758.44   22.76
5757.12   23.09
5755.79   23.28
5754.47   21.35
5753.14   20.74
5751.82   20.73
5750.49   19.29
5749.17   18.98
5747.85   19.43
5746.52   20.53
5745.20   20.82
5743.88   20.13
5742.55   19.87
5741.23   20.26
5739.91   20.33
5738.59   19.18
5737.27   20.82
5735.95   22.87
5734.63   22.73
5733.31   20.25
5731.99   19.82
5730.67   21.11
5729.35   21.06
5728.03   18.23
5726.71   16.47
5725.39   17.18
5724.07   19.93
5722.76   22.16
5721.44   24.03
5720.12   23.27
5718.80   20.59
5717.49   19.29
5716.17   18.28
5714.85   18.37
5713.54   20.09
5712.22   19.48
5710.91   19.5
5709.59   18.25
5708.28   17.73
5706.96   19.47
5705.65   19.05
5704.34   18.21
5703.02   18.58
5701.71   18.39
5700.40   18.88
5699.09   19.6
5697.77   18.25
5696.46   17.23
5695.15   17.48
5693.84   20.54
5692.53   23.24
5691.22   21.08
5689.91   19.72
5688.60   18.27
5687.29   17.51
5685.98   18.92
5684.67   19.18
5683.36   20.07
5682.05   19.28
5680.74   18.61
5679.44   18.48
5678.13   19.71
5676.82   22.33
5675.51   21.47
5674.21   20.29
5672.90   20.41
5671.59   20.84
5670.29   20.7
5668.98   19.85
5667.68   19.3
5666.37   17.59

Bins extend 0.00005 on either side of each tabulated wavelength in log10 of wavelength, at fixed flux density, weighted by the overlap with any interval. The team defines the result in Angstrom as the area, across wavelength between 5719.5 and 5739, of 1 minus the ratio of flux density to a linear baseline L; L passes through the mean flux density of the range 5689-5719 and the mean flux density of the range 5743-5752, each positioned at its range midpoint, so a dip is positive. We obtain -1.0 Angstrom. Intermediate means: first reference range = 19.2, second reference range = 19.9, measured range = 20.6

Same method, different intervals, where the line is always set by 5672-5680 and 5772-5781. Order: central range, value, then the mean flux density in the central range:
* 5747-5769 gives -1.2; 20.7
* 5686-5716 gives 1.7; 19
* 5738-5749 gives -0.1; 20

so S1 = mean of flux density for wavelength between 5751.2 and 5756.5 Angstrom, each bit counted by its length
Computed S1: 21.5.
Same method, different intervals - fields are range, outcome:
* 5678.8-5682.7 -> 18.8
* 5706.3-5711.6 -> 18.8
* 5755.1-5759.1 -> 23.1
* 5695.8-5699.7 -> 18.3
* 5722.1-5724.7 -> 21.1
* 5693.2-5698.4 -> 18.4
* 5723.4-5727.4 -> 17.9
